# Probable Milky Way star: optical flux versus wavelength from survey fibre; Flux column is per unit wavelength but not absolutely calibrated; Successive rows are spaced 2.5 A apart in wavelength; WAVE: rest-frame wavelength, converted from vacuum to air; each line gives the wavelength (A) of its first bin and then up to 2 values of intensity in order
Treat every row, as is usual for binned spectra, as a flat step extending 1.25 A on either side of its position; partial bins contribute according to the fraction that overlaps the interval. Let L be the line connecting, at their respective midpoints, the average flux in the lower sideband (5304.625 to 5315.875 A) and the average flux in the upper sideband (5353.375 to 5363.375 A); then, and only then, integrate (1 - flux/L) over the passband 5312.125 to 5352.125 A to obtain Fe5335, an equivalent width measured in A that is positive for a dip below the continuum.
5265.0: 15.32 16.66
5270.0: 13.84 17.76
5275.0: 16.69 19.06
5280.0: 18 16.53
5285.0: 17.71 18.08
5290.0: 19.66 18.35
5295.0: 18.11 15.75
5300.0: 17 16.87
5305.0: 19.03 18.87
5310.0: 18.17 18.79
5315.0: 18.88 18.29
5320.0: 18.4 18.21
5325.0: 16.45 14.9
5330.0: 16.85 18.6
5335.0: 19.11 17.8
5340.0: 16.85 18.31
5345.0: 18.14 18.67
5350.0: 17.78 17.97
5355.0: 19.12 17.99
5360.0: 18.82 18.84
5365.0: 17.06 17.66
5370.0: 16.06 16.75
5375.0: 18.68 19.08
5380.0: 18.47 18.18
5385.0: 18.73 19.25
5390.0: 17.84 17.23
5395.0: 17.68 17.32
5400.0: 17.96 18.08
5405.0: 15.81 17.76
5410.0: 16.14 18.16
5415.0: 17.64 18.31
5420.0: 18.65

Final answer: 1.8 A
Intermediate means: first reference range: 18.7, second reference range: 18.7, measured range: 17.9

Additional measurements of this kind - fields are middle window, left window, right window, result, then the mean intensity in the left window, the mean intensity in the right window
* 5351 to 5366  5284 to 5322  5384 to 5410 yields -0.4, 18.1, 17.7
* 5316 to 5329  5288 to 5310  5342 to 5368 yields 0.6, 18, 18.2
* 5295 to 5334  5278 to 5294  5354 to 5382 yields 0.8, 18.1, 18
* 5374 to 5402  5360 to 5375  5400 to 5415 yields -1.3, 17.5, 17.3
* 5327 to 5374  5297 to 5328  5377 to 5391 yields 1.0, 17.8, 18.6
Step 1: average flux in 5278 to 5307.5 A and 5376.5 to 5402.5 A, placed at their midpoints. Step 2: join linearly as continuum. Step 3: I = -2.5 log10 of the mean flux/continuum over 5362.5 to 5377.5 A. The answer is 0.034 mag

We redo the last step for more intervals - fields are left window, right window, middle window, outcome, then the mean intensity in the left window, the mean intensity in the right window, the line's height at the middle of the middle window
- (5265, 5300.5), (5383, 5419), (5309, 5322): -0.065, 17.3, 17.7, 17.4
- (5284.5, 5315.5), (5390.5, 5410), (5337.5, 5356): -0.021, 18.1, 17.3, 17.7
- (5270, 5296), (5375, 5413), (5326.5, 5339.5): 0.022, 17.8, 17.9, 17.8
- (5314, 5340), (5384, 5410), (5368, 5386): -0.017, 17.7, 17.7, 17.7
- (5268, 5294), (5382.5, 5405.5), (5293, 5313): -0.012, 17.5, 17.9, 17.6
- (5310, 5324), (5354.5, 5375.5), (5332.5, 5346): 0.004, 18.4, 17.8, 18.2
